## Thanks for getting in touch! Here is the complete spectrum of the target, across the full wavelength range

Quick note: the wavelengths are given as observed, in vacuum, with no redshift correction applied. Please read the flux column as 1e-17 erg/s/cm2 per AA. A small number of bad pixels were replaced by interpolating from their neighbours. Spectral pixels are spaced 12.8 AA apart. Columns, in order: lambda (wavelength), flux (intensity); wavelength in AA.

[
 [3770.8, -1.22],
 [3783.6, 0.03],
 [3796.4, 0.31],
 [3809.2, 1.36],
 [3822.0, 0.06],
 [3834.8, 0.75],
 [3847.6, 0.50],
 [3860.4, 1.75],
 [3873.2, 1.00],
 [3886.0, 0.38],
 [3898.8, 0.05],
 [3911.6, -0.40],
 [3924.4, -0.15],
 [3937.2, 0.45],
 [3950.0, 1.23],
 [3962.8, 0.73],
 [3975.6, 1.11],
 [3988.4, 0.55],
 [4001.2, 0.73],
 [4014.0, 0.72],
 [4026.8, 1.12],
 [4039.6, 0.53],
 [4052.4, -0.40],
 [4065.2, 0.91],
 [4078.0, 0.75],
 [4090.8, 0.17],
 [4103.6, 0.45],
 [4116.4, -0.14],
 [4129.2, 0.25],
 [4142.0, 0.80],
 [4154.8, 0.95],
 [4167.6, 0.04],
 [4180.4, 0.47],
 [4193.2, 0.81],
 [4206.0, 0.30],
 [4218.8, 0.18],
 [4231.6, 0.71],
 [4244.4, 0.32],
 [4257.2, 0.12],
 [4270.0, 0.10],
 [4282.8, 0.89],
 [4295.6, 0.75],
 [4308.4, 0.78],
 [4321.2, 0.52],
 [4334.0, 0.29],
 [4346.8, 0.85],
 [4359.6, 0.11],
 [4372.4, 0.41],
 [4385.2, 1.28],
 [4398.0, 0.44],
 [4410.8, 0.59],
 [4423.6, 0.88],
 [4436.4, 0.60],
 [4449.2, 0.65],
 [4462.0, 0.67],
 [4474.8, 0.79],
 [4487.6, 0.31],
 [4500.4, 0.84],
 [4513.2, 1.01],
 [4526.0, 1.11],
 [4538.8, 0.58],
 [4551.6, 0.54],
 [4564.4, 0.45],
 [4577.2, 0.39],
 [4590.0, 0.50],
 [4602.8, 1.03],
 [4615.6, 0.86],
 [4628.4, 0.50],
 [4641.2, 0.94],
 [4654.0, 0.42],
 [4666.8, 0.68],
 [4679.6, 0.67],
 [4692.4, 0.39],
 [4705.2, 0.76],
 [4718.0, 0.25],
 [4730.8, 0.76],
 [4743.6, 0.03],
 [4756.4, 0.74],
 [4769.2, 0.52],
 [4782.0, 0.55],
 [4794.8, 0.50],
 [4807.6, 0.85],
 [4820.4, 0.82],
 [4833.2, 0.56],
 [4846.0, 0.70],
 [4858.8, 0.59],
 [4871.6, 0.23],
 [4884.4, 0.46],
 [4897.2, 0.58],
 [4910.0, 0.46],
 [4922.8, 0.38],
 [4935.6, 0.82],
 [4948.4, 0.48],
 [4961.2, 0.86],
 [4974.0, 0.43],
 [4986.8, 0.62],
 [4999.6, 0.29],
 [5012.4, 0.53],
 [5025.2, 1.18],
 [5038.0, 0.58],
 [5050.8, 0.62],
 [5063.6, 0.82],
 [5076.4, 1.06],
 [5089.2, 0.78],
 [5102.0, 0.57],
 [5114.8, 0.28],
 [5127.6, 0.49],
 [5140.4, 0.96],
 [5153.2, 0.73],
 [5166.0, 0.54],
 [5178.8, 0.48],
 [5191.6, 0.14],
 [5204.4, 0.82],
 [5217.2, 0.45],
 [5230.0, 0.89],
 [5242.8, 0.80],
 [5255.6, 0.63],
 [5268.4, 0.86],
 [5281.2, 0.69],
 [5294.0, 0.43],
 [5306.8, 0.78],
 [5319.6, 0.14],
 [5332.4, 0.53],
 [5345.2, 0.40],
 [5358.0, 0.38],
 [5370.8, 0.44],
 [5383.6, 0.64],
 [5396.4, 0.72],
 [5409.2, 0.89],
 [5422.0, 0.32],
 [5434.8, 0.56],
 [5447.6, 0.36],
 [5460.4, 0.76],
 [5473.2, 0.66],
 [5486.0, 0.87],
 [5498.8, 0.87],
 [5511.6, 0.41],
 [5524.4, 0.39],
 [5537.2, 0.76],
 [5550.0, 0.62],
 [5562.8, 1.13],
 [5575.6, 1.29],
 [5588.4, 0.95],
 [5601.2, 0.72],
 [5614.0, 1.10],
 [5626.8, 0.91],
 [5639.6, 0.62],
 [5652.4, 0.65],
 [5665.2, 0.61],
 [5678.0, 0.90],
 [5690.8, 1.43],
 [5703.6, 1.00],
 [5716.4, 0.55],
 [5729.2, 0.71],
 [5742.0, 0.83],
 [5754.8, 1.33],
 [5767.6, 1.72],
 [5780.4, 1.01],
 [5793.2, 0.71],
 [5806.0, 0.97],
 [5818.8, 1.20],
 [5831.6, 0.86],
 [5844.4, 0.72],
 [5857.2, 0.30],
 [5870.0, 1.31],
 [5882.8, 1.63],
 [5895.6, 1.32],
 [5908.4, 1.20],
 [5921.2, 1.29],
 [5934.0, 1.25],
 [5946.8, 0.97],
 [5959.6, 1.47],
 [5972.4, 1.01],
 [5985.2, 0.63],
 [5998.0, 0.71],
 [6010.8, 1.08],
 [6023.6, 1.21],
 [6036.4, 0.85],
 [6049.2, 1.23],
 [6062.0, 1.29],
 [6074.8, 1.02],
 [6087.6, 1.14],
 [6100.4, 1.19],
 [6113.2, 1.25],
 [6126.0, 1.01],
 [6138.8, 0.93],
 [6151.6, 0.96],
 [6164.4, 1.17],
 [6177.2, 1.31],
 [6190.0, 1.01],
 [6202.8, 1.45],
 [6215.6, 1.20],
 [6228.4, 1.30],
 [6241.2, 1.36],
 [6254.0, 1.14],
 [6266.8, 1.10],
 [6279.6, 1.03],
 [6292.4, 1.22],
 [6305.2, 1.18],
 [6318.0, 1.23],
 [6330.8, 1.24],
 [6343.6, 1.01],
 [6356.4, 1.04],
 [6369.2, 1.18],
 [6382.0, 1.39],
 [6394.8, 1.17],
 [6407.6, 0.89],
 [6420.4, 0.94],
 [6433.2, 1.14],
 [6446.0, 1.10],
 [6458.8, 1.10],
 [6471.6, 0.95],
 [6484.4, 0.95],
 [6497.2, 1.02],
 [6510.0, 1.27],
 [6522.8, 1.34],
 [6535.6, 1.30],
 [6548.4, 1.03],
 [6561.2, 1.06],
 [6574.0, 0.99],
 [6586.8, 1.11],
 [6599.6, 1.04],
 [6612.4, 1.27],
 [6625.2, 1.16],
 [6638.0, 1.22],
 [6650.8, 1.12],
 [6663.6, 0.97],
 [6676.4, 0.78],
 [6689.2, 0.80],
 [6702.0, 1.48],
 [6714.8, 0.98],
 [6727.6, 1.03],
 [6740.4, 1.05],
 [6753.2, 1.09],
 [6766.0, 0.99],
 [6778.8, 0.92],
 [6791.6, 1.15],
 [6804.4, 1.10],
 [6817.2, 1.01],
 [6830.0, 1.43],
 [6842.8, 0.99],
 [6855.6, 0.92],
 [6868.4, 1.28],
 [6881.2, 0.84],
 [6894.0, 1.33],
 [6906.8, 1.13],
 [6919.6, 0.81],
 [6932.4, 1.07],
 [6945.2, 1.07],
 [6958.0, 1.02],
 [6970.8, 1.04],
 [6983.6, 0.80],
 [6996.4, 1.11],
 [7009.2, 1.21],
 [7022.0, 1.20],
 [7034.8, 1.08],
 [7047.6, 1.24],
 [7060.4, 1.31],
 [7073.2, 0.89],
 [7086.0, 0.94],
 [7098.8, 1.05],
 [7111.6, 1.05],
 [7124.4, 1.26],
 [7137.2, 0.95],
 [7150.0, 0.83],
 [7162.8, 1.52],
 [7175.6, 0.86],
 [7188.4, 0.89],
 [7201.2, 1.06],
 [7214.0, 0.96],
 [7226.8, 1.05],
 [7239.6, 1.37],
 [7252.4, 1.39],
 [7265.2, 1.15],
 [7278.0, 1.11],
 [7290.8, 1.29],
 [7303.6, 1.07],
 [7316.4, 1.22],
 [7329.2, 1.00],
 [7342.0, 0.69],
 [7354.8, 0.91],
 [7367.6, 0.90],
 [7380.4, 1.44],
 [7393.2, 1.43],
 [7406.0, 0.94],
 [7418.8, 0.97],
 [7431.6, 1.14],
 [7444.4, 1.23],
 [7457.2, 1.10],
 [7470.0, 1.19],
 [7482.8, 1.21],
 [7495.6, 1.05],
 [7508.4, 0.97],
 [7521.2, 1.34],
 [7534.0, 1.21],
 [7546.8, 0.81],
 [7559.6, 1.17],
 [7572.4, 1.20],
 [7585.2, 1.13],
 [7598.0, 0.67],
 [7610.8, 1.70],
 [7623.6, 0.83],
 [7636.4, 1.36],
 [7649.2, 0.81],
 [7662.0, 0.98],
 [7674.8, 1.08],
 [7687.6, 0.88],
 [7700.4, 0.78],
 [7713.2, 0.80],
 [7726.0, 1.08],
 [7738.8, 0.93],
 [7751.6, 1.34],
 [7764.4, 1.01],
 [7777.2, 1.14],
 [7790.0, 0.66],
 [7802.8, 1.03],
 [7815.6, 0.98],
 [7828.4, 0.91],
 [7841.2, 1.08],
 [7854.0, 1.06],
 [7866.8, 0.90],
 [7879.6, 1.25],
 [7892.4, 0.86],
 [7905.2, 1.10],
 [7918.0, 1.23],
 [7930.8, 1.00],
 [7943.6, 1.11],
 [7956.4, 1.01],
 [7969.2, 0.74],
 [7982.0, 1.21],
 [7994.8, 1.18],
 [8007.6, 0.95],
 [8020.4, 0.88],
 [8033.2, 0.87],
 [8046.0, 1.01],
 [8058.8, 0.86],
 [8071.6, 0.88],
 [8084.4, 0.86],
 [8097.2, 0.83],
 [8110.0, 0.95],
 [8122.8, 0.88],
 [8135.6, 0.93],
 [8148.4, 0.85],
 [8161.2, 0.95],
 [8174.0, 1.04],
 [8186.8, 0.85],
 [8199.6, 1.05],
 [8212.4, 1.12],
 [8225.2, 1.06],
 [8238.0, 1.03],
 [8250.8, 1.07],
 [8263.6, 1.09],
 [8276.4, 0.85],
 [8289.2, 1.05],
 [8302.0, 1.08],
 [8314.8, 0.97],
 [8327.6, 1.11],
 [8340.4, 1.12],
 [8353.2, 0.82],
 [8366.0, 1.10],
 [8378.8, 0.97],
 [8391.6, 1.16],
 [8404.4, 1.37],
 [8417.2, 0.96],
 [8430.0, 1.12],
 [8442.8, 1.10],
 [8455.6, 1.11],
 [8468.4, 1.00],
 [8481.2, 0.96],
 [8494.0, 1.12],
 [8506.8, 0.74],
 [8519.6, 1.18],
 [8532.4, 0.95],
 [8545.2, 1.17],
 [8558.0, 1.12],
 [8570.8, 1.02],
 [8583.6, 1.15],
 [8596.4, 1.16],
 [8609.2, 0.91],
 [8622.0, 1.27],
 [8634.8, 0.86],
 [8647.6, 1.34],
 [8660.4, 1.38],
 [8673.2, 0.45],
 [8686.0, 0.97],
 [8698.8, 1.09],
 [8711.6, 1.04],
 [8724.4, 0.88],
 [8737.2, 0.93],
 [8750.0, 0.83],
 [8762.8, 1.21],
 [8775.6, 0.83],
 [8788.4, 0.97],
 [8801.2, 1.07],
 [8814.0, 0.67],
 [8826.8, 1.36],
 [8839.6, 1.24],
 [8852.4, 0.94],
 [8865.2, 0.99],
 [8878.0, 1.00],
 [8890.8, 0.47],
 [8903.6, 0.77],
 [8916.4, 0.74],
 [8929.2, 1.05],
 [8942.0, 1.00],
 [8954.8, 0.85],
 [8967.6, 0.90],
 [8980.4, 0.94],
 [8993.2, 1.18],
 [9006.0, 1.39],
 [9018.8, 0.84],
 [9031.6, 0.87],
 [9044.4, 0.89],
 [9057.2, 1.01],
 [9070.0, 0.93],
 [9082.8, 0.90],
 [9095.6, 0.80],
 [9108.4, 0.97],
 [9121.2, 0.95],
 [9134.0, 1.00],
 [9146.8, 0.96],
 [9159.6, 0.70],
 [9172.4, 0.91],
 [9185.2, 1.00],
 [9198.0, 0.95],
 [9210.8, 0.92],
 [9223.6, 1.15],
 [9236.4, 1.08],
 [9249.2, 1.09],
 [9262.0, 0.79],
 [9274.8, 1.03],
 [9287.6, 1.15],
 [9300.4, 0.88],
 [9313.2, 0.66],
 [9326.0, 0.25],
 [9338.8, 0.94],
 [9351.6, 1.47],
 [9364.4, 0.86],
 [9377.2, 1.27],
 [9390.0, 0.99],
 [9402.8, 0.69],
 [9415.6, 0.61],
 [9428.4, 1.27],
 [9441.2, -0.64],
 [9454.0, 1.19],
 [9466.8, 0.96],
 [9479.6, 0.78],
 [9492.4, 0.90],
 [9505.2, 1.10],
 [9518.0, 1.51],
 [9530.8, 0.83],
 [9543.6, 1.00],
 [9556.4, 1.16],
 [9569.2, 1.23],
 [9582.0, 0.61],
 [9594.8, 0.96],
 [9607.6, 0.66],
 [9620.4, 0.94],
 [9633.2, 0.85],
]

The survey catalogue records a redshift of 0.47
